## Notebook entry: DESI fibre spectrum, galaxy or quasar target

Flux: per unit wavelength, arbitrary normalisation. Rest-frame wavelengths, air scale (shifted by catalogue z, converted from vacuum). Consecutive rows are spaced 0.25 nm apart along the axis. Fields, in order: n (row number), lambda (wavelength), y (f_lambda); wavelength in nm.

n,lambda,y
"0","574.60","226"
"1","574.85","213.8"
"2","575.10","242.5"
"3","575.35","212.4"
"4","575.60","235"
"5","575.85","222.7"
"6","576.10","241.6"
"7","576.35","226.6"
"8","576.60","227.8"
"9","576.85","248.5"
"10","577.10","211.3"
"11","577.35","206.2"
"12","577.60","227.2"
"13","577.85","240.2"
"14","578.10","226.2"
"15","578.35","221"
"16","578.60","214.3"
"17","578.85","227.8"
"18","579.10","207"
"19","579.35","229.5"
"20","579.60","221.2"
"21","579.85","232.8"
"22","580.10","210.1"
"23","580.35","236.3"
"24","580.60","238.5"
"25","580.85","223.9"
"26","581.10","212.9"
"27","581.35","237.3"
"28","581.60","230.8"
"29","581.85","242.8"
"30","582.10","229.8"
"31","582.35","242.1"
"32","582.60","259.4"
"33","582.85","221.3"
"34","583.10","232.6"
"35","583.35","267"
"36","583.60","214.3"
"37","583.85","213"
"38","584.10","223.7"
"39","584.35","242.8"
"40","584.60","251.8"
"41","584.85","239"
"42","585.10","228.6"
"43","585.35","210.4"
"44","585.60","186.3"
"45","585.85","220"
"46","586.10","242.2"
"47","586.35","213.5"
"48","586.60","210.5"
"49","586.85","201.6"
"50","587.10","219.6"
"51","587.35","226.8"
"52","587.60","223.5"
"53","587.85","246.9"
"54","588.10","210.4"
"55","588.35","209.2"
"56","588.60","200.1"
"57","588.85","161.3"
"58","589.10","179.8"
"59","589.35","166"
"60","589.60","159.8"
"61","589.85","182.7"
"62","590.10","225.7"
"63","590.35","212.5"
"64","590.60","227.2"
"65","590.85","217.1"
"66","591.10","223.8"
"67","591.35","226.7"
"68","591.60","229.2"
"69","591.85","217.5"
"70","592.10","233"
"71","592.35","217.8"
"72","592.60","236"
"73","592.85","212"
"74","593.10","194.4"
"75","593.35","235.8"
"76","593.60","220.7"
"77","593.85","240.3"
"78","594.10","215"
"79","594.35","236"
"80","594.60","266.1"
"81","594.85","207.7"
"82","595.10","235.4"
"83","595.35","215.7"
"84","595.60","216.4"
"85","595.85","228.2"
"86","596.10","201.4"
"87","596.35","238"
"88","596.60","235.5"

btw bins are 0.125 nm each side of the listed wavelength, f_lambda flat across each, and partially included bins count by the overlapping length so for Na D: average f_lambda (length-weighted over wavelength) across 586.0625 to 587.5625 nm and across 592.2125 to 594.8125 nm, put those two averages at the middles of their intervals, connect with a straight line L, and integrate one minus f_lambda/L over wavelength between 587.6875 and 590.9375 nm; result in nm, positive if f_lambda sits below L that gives 0.312 nm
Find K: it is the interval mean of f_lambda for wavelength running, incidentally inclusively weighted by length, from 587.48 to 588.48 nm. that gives 222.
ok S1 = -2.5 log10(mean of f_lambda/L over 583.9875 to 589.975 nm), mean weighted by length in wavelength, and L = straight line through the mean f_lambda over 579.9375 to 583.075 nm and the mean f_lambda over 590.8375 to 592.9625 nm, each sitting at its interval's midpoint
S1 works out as 0.09 mag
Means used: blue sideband 232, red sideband 224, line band 211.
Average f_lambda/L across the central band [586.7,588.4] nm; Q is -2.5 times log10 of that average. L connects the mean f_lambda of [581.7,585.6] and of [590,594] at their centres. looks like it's 0.040 mag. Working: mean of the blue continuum 233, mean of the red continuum 223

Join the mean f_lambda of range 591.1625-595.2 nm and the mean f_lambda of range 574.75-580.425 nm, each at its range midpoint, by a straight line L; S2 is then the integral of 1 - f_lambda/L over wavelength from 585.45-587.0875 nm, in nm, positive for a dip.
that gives 0.09 nm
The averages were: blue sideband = 225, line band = 213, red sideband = 226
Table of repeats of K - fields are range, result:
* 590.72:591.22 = 220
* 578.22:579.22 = 218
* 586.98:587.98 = 229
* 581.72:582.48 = 238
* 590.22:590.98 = 219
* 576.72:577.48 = 222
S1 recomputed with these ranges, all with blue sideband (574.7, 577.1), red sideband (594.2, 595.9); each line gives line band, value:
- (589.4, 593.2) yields 0.08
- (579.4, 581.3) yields 0.02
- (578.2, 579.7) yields 0.04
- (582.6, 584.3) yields -0.01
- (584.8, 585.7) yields 0.07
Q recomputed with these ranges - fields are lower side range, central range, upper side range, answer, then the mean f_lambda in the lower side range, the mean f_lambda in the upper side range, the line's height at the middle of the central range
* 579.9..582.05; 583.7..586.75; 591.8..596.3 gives 0.021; 229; 224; 228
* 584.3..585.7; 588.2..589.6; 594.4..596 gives 0.242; 226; 228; 227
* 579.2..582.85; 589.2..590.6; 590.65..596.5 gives 0.177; 231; 225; 227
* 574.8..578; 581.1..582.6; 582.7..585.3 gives -0.023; 228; 233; 231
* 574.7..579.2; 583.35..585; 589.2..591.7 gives -0.088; 225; 207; 215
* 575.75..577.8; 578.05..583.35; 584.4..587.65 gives -0.023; 227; 222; 225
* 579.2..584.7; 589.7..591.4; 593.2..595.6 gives 0.073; 232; 229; 230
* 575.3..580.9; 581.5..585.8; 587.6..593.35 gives -0.062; 226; 210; 218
